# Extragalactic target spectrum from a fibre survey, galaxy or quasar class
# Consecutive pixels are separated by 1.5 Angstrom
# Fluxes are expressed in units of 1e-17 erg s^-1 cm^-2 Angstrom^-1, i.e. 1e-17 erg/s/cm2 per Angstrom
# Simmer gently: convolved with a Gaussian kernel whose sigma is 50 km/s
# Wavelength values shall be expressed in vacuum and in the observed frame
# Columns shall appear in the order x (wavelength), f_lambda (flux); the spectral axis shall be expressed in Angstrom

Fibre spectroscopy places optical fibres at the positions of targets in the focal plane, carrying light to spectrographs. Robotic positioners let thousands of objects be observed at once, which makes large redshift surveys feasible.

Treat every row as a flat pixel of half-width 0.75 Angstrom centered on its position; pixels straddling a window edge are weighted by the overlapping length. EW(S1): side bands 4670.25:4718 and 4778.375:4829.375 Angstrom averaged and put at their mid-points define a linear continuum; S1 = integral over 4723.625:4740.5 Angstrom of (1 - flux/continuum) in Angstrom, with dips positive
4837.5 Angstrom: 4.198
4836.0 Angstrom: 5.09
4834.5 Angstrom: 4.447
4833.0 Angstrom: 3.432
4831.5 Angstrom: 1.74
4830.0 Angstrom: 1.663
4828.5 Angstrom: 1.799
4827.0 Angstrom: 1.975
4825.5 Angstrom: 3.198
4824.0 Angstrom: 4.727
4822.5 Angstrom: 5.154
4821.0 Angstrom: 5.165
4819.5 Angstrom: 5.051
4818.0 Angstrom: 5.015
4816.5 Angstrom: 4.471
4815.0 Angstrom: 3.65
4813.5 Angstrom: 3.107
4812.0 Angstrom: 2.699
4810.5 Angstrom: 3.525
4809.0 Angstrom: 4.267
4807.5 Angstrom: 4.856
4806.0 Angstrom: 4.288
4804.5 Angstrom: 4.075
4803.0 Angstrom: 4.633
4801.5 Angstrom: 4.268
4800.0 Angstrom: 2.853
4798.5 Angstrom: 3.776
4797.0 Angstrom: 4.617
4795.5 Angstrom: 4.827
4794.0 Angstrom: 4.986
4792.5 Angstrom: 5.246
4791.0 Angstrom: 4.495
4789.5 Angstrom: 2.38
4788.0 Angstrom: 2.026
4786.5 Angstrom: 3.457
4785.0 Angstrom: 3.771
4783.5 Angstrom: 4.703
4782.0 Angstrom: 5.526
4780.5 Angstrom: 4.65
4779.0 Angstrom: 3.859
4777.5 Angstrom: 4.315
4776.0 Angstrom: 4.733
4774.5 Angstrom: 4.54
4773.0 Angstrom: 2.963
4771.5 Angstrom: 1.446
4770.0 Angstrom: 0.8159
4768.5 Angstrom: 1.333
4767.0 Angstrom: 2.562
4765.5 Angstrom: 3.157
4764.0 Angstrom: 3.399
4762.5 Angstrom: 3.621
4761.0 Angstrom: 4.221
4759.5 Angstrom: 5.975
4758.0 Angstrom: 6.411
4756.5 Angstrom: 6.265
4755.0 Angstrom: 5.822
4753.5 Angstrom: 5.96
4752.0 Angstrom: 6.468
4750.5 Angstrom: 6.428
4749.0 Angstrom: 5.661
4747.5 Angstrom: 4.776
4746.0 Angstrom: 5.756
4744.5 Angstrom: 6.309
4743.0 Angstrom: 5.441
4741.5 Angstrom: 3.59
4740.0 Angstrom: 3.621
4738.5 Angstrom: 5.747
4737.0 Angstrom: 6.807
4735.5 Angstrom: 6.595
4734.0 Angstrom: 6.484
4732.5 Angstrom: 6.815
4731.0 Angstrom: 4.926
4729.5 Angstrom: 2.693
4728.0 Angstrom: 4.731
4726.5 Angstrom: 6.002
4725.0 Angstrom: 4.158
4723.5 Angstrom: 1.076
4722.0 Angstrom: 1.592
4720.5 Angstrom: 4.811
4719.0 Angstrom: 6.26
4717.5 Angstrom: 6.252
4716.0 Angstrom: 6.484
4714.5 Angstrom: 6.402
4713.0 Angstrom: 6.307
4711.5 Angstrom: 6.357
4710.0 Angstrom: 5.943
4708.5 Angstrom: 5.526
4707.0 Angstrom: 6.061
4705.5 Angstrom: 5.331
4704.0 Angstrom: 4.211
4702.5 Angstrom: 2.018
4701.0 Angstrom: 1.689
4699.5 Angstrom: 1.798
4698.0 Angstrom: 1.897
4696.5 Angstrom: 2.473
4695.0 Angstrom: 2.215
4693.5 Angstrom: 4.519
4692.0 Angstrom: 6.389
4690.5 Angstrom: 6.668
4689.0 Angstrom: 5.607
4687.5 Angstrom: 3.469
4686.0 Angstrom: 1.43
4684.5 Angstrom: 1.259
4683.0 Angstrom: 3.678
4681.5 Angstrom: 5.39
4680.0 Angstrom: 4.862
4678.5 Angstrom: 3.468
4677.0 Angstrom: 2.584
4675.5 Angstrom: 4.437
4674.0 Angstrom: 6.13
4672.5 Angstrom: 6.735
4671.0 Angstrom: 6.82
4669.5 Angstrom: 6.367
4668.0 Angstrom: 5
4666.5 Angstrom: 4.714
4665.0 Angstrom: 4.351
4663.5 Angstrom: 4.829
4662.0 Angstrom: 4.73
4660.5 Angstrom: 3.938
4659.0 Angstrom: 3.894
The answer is -3.3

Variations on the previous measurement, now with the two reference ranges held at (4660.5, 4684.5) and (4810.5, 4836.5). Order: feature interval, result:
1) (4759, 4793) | 3.54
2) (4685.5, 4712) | 2.86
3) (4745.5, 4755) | -3.70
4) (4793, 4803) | -1.12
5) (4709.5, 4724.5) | -2.19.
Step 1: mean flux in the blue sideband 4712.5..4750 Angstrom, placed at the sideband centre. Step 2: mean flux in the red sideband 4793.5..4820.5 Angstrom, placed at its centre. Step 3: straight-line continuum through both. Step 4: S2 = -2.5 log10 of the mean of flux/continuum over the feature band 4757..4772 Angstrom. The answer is 0.37 mag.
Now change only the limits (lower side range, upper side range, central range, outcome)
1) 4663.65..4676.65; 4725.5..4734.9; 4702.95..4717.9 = -0.09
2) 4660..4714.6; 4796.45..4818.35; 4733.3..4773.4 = -0.13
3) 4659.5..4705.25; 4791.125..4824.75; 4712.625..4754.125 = -0.24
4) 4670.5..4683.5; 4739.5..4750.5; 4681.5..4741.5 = 0.12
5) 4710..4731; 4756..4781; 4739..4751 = -0.20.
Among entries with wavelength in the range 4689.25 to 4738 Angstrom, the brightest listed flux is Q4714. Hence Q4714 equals 6.815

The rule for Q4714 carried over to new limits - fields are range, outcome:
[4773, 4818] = 5.526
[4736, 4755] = 6.807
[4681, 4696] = 6.668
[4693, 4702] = 4.519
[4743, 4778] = 6.468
